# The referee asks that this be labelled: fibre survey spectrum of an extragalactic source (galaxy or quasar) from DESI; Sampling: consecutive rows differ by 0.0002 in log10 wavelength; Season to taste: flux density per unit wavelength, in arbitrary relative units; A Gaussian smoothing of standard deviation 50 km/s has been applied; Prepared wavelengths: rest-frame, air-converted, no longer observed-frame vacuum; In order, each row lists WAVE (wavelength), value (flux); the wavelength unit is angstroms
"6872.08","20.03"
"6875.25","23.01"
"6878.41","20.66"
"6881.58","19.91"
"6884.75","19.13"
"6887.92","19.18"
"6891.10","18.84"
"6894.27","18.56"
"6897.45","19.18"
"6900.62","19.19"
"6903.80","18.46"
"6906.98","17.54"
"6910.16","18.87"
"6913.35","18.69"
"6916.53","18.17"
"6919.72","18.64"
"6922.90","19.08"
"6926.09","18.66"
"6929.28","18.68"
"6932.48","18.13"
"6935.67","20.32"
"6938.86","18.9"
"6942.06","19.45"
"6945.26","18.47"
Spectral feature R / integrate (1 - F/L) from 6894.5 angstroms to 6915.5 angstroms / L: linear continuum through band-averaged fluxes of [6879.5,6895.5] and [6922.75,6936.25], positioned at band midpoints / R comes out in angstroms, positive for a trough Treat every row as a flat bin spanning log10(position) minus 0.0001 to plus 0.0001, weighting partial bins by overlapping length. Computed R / 0.5 angstroms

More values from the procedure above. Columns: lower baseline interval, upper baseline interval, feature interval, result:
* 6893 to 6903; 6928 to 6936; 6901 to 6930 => 0.5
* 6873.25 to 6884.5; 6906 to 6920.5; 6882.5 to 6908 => 1.2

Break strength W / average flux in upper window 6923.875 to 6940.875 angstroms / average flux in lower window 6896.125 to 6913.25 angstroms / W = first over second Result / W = 1.0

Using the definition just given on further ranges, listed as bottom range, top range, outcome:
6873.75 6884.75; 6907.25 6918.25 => 0.88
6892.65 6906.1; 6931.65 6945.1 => 1.02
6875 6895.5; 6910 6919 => 0.94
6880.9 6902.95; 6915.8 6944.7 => 0.99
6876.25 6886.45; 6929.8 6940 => 0.95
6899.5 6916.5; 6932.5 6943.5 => 1.05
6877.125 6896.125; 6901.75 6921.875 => 0.95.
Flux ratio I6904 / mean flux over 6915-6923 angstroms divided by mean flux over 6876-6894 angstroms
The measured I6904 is 0.9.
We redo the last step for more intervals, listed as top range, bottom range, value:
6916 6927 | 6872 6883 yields 0.89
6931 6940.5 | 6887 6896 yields 1.02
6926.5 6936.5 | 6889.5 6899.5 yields 1.00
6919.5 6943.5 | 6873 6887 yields 0.92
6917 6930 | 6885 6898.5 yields 0.99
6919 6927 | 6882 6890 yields 0.98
